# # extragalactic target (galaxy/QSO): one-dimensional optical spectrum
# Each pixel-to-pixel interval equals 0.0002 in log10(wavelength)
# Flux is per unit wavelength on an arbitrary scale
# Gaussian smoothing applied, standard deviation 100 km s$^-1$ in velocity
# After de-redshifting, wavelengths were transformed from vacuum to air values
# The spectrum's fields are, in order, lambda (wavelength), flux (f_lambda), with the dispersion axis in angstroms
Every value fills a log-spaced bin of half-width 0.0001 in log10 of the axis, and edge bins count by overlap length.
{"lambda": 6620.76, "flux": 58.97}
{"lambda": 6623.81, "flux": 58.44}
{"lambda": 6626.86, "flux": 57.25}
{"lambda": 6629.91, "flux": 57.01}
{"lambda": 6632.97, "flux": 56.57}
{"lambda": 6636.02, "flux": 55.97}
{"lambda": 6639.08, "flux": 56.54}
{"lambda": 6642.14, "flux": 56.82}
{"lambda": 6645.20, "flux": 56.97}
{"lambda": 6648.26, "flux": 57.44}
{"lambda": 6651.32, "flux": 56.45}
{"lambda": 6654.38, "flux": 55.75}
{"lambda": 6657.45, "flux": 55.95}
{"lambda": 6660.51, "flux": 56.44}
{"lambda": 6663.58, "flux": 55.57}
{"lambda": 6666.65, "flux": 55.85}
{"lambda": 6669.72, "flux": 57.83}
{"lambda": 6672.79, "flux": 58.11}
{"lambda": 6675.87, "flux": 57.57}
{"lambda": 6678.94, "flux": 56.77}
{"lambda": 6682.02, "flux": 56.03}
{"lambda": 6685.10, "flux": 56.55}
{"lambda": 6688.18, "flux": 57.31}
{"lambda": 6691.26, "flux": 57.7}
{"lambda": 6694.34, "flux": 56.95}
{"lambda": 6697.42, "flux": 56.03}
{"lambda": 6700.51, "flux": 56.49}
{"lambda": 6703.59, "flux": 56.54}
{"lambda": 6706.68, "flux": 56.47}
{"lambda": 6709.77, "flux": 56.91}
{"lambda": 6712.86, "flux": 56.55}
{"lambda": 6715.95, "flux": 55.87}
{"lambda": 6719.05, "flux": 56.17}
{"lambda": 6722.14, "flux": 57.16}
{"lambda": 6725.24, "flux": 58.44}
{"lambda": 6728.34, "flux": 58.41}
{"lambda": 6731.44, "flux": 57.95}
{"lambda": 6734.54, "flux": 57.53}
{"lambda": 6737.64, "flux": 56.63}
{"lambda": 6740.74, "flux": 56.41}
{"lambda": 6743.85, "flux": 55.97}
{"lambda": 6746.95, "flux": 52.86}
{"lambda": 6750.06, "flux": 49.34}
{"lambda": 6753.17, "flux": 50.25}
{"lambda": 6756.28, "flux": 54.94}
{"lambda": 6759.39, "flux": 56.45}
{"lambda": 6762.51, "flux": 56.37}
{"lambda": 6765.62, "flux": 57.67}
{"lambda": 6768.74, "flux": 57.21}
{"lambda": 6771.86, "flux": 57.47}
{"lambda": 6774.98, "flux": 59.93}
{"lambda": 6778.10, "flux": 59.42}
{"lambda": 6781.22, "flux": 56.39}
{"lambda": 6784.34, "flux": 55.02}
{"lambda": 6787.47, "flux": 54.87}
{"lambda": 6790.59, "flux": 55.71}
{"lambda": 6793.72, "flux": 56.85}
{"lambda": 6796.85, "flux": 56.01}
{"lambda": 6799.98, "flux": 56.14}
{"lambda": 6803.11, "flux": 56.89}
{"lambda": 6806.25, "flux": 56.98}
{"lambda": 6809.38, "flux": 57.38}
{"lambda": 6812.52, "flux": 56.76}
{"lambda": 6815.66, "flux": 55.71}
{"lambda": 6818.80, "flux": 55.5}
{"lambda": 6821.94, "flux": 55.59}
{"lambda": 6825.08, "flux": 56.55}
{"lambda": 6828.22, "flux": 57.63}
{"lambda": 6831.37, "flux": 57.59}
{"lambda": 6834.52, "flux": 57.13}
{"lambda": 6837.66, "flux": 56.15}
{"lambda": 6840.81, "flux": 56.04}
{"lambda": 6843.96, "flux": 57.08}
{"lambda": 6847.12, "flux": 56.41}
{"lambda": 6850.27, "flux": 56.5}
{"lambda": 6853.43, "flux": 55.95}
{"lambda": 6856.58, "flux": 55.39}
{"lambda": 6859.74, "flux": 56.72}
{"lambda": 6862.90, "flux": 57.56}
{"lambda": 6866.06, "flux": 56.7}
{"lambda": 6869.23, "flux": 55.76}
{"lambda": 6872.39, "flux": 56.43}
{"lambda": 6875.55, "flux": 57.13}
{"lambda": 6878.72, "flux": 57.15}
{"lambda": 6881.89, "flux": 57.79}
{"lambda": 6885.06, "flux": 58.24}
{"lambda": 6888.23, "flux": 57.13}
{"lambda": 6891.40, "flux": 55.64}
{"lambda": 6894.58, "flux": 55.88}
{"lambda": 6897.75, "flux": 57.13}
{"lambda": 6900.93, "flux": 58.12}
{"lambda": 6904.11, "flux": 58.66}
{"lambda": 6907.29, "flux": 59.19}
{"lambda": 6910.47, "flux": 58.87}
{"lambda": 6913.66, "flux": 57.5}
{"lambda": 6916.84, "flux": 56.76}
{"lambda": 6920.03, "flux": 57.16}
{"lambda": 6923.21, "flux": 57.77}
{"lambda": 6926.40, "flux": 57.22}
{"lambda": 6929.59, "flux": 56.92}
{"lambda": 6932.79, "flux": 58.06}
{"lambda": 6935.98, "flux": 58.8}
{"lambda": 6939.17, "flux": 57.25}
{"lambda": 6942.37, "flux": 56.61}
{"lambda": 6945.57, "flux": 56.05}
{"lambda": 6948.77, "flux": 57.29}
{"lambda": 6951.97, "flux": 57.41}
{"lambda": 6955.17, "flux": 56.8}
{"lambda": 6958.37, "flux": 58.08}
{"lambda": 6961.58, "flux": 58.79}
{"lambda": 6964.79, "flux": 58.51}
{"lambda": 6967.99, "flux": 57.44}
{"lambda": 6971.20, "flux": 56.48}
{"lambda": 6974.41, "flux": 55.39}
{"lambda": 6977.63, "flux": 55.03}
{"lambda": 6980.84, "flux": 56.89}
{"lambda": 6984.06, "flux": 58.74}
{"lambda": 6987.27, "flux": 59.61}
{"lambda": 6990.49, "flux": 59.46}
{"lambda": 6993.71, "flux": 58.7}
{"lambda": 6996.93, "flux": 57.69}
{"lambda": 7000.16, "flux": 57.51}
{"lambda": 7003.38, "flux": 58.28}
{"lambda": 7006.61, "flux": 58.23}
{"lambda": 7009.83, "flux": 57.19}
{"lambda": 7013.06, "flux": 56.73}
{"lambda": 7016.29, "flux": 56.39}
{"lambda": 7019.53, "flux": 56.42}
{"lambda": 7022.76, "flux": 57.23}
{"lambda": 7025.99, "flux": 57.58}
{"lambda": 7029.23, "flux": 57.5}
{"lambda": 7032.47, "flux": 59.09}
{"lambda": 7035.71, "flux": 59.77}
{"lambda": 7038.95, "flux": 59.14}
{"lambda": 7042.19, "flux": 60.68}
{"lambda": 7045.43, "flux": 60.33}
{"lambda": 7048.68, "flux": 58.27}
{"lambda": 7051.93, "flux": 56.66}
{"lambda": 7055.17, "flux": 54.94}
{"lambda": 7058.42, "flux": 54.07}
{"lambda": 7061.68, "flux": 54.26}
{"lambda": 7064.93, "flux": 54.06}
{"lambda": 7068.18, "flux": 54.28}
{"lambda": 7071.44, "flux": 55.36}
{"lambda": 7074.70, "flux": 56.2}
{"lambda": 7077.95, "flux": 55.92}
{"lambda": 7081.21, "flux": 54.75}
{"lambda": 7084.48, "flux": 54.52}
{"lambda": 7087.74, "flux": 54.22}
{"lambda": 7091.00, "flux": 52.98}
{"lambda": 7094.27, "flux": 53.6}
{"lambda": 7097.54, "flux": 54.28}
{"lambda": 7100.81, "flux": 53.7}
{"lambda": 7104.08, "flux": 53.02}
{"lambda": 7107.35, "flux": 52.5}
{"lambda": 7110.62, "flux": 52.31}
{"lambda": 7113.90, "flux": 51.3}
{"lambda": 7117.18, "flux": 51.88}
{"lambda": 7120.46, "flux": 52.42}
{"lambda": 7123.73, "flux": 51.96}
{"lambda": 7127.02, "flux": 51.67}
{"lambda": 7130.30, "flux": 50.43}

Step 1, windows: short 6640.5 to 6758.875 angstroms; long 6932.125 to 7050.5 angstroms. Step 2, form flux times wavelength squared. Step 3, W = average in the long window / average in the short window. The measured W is 1.12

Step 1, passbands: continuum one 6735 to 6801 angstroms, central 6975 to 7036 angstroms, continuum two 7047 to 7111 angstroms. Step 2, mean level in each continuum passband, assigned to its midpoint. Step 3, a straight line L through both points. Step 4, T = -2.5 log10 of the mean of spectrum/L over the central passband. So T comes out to -0.06 mag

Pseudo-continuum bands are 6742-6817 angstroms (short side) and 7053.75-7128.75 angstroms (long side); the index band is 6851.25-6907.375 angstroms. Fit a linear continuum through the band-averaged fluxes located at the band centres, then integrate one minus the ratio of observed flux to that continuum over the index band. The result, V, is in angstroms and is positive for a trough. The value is -1.8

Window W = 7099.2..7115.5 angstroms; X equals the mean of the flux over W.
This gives 52.6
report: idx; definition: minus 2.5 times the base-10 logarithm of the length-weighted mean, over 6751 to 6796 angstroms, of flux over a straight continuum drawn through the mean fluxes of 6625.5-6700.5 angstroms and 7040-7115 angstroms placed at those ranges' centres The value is 0.00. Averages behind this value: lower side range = 56.7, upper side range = 54.9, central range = 56.2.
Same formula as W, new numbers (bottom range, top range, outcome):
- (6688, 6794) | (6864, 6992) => 1.08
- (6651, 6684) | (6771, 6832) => 1.04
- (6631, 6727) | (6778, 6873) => 1.04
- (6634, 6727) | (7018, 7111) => 1.10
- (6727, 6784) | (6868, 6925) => 1.06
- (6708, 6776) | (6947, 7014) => 1.10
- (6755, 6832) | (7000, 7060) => 1.09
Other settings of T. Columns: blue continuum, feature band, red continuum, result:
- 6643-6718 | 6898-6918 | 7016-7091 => -0.03 mag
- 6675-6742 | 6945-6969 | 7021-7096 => -0.02 mag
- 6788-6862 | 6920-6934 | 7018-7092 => -0.02 mag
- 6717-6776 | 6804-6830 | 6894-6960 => 0.00 mag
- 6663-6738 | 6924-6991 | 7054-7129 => -0.05 mag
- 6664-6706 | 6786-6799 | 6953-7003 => 0.02 mag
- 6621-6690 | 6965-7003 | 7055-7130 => -0.06 mag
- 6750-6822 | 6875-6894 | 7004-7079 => -0.01 mag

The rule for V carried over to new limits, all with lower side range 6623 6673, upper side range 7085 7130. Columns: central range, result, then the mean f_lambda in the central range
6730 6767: 0.44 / 55.2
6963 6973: -0.65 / 57.5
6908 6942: -2.08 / 57.6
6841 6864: -0.64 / 56.5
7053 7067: -0.34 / 54.4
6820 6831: -0.30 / 56.7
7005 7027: -1.47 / 57.1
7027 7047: -2.26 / 59.4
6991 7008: -1.43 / 58.2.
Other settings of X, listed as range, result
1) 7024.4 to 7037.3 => 58.5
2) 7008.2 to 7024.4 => 56.8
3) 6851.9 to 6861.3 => 56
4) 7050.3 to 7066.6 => 54.8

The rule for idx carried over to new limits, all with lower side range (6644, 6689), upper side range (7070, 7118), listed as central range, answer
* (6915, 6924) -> -0.044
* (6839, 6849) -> -0.019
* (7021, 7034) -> -0.070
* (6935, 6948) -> -0.044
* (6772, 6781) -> -0.055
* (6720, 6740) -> -0.026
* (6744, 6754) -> 0.092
